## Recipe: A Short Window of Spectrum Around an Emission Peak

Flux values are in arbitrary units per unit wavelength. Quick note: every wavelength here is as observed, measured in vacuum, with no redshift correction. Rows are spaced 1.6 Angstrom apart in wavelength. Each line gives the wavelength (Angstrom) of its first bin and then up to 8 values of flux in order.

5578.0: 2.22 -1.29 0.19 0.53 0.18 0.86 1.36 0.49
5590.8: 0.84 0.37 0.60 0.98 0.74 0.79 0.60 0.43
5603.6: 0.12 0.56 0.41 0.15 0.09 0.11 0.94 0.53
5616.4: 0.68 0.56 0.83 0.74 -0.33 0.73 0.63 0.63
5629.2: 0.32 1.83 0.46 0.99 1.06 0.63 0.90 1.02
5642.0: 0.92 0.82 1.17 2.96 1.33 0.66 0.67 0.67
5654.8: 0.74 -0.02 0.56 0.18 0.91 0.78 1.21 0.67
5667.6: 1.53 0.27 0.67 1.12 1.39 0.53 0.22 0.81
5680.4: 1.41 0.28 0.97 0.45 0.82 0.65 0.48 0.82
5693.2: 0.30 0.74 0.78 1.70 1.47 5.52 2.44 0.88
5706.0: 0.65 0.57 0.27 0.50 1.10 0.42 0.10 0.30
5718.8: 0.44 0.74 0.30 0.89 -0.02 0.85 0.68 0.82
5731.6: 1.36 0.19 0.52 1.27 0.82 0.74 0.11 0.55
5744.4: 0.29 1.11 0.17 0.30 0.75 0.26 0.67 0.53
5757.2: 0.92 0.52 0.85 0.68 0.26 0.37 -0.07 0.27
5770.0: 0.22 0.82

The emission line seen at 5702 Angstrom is [O III]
